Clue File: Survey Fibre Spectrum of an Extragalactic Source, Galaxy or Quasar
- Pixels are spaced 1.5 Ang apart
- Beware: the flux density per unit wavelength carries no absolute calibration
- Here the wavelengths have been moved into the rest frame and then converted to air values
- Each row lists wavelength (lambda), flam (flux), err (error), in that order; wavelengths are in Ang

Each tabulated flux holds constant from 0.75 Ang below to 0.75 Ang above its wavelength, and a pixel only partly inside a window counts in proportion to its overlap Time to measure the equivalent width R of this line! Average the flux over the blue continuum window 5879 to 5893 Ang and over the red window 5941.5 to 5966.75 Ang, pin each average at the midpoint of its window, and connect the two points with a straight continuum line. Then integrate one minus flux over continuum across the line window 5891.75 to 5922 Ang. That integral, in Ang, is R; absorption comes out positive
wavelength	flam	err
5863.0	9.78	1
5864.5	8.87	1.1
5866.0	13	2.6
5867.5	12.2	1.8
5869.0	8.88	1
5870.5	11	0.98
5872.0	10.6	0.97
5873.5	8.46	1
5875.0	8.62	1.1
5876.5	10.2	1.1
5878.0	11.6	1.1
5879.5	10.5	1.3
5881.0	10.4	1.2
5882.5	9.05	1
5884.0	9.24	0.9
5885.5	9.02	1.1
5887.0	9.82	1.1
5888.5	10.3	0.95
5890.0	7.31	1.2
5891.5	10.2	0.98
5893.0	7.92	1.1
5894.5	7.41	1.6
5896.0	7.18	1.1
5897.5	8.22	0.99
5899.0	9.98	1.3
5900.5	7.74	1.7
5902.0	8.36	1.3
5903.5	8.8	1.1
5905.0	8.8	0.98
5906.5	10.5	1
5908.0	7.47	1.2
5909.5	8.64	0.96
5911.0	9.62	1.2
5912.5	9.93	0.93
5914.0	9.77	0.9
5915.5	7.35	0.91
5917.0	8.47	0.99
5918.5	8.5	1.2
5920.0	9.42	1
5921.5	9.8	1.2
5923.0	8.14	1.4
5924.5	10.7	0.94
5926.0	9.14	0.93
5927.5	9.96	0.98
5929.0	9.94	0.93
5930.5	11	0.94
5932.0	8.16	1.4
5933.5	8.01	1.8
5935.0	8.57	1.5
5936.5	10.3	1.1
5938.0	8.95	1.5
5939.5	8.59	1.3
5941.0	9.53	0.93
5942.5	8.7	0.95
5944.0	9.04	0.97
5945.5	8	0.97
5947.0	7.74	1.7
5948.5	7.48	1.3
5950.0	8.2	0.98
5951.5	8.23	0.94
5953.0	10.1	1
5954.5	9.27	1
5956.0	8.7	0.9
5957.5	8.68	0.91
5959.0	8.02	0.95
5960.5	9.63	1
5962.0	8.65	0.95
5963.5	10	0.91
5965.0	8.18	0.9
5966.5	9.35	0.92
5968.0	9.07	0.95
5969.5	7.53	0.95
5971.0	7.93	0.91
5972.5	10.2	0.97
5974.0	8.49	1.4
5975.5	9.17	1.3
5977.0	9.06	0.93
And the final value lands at 1.6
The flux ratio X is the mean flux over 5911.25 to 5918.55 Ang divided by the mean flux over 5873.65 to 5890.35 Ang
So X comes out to 0.9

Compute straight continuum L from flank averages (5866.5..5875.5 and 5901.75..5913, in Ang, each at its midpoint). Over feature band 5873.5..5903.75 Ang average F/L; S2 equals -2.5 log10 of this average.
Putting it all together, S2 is 0.06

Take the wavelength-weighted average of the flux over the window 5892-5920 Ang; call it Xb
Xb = 8.63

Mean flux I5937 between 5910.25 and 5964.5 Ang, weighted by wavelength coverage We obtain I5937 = 9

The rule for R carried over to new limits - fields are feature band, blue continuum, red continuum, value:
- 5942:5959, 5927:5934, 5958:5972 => 0.93 Ang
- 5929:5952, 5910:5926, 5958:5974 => 0.68 Ang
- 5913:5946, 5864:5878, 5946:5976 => 0.59 Ang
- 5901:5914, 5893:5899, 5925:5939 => -0.99 Ang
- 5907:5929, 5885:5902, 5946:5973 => -1.16 Ang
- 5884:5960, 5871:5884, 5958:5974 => 3.92 Ang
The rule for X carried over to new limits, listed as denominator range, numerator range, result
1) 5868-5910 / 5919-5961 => 0.98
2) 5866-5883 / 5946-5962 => 0.84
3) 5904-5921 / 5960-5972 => 0.98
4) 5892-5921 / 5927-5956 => 1.03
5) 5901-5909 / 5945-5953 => 0.93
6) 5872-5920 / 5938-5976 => 0.97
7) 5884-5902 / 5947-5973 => 1.01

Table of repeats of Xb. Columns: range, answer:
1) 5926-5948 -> 9.02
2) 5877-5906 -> 9.07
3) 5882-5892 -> 9.26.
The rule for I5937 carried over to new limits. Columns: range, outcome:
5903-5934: 9.16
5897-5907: 8.89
